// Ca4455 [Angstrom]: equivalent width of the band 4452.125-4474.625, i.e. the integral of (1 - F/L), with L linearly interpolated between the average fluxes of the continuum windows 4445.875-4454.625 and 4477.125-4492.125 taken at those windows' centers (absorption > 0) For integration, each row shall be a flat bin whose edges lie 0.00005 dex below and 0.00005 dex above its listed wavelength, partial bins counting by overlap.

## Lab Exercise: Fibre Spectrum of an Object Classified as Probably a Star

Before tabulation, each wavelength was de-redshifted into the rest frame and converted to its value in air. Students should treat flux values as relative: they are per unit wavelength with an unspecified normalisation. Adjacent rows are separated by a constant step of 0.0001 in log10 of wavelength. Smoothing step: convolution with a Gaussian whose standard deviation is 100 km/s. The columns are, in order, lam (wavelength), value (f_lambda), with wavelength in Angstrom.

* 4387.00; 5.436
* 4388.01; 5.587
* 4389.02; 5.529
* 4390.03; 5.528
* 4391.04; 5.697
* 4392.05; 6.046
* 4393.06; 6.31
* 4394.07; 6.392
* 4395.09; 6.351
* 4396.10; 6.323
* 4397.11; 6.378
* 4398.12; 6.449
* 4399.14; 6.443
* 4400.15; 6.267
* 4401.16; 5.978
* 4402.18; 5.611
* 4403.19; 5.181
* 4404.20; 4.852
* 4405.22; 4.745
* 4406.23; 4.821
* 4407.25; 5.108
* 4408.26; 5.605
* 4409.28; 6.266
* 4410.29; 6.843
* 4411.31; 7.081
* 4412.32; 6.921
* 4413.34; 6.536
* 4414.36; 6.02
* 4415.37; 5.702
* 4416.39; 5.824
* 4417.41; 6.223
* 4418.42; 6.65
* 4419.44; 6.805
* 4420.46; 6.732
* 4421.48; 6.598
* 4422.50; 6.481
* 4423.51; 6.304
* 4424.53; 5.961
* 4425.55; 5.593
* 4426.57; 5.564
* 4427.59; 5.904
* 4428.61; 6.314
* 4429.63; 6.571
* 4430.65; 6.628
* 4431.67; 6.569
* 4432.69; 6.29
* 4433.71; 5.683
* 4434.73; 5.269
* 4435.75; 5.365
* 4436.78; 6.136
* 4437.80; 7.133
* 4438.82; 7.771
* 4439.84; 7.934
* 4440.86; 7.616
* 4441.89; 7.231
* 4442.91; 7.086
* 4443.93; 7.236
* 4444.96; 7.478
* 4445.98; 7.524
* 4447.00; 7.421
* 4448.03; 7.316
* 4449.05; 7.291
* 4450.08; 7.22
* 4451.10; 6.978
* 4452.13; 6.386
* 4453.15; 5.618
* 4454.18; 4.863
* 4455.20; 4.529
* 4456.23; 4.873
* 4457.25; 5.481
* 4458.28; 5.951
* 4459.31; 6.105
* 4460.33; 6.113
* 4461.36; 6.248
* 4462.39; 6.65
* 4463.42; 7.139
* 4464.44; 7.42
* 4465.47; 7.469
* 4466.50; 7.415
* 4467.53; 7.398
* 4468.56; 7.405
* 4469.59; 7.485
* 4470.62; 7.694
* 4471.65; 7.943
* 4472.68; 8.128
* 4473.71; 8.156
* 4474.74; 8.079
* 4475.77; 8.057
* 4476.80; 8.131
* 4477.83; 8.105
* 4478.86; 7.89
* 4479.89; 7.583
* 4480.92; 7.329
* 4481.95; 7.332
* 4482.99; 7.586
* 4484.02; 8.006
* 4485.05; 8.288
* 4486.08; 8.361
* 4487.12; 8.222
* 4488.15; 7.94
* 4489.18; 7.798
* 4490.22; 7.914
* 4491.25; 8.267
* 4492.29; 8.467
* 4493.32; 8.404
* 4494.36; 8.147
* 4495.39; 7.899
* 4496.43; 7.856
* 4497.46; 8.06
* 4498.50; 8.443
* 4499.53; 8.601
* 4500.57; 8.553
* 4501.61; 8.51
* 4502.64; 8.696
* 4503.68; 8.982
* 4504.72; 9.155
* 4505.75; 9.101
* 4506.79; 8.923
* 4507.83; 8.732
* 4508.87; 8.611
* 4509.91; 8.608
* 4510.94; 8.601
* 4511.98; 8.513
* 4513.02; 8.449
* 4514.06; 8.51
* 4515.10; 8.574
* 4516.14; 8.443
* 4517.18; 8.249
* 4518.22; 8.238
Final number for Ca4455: 1.59 Angstrom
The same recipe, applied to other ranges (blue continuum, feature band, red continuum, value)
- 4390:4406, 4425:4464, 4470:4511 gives 3.36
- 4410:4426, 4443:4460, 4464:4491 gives 1.83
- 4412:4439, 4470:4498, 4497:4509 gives 0.38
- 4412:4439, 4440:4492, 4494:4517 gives 1.19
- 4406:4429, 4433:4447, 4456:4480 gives -0.50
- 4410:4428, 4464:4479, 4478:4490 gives -0.44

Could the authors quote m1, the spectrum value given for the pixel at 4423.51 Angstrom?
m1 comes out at 6.304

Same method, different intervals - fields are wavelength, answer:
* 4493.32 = 8.404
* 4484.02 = 8.006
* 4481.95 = 7.332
